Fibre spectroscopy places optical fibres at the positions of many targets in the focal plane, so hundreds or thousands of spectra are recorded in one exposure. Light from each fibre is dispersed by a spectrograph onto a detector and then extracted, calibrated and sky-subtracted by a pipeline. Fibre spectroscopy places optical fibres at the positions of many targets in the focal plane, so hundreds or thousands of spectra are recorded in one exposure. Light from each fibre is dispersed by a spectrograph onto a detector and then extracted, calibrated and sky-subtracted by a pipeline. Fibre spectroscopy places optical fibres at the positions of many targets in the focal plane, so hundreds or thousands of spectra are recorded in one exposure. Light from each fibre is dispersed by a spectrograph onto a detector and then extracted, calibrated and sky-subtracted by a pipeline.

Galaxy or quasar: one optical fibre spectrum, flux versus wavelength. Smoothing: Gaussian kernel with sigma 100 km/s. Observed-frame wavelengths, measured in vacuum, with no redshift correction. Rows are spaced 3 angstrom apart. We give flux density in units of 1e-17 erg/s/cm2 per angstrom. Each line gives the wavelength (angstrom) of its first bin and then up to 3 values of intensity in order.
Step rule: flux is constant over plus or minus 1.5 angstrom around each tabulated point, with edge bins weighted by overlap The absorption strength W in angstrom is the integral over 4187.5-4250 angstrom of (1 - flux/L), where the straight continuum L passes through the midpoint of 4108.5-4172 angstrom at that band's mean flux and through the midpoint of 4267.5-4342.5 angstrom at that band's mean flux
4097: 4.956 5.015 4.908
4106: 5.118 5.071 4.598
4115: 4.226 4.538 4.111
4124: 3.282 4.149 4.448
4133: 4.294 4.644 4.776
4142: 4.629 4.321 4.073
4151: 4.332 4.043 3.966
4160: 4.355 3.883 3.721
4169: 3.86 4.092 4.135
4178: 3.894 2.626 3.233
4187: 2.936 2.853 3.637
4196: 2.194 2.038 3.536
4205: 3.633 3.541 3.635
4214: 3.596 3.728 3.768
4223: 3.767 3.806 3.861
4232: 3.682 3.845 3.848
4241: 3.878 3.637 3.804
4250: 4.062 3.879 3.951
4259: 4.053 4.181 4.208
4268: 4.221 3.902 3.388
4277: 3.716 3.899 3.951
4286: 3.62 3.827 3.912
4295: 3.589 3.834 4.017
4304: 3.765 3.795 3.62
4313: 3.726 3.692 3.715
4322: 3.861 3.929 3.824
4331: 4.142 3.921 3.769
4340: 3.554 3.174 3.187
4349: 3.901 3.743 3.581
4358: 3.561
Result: 7.81 angstrom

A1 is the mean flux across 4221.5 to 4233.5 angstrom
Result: 3.78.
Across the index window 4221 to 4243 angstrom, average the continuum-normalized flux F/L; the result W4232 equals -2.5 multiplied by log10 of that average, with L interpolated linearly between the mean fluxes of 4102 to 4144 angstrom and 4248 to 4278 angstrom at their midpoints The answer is 0.07 mag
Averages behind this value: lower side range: 4.48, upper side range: 3.96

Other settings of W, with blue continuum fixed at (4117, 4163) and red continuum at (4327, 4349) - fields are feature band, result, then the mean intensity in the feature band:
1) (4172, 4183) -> 1.4 angstrom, 3.61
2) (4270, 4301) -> 0.4 angstrom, 3.77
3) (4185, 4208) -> 6.0 angstrom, 3.02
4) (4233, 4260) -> 0.4 angstrom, 3.88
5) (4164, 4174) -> 0.6 angstrom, 3.9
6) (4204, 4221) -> 1.6 angstrom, 3.65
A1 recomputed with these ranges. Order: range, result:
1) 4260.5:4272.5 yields 4.13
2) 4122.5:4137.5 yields 4.16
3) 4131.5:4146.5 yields 4.53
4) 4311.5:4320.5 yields 3.71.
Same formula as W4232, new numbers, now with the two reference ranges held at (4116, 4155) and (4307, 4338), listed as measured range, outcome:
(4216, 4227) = 0.08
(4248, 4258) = 0.01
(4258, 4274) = -0.02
